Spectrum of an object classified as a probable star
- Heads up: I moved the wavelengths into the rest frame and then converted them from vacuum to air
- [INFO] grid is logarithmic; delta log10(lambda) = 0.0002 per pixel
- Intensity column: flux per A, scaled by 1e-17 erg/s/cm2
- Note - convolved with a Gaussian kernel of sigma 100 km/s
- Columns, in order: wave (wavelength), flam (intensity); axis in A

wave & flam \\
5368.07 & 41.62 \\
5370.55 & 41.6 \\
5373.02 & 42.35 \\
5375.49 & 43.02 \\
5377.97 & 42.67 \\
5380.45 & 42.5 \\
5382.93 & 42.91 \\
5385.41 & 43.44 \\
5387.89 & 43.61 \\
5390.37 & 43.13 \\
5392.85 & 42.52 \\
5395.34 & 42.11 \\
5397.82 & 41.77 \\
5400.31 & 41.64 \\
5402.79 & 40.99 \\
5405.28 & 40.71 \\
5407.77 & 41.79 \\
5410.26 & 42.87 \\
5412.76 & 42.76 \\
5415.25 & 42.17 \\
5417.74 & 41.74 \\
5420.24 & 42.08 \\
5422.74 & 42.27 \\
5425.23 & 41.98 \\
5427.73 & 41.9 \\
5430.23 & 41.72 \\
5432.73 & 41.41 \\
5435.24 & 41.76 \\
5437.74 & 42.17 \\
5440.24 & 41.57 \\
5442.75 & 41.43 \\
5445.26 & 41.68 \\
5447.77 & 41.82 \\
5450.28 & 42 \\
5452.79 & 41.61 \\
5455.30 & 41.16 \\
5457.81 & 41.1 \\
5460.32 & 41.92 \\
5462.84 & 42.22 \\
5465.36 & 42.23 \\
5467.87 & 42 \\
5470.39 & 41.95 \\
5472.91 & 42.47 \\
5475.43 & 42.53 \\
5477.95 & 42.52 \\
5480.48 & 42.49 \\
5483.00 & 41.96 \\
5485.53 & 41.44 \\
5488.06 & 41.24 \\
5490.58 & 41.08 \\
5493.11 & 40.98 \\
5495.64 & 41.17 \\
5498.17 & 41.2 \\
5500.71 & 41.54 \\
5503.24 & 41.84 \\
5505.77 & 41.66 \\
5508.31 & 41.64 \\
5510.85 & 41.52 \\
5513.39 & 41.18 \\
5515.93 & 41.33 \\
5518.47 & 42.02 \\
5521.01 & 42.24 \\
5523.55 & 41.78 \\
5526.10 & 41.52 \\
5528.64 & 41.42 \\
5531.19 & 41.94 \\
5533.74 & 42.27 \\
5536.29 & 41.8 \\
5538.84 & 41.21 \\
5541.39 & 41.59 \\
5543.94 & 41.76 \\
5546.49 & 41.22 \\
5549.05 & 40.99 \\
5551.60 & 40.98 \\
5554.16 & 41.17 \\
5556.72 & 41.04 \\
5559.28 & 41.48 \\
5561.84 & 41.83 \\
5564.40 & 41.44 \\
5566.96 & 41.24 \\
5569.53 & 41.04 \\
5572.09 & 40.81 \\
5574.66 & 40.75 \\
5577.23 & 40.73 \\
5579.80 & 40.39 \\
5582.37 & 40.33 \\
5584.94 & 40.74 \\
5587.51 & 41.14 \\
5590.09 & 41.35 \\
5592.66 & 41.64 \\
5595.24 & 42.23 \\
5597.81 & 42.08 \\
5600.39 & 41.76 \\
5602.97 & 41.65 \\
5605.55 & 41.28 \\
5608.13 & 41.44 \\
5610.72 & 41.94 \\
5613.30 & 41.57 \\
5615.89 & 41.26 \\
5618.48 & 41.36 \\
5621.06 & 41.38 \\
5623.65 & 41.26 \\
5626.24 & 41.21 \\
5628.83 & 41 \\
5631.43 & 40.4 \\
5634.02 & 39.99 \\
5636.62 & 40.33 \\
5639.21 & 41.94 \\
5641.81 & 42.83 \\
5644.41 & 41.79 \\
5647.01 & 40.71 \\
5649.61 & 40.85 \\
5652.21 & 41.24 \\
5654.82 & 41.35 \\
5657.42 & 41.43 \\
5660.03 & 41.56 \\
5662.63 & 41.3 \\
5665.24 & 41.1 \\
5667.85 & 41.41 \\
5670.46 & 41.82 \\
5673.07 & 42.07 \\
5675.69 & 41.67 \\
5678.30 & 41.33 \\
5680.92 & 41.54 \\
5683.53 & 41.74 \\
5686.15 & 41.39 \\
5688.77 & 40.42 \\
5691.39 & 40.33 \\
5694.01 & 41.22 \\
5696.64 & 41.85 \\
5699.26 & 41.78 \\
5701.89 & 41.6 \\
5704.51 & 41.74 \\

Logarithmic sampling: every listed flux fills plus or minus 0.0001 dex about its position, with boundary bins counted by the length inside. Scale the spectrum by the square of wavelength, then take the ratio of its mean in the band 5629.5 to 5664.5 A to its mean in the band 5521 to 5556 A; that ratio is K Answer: 1.0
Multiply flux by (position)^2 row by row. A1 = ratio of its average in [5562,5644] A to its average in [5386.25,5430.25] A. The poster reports 1.05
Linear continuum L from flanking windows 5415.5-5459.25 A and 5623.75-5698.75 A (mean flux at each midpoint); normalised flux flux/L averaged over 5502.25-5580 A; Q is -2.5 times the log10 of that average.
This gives 0.00 mag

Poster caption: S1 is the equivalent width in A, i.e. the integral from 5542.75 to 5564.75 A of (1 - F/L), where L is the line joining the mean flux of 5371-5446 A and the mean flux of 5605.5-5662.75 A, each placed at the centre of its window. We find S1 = 0.1 A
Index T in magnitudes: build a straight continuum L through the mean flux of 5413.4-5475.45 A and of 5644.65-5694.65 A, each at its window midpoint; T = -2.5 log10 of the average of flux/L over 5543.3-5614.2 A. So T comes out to 0.01 mag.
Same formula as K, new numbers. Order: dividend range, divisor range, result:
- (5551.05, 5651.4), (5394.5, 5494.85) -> 1.04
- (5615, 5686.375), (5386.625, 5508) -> 1.06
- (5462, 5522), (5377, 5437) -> 1.02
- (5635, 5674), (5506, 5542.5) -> 1.04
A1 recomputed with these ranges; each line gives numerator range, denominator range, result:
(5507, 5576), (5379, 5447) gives 1.03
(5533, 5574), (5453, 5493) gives 1.02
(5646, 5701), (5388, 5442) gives 1.08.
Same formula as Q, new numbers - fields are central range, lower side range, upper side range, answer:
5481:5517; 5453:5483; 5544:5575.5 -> 0.008 mag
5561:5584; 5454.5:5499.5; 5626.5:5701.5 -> 0.016 mag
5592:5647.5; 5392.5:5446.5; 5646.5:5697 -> 0.000 mag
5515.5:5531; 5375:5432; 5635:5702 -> 0.003 mag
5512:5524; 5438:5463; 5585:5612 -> -0.002 mag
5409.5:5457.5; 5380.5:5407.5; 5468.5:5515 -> 0.004 mag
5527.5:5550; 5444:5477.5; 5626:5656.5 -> 0.000 mag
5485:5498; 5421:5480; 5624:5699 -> 0.015 mag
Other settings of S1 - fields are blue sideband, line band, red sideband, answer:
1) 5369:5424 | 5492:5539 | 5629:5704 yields 0.3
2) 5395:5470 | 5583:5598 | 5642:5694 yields 0.0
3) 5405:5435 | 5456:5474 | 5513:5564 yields -0.1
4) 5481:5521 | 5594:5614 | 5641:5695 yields -0.2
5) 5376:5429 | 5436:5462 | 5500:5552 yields 0.2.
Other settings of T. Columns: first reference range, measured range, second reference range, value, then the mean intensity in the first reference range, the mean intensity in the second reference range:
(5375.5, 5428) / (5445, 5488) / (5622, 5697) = 0.00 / 42.3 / 41.3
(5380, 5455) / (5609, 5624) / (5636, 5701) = 0.00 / 42.1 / 41.4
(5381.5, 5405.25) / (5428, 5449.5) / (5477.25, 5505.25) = 0.01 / 42.4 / 41.6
